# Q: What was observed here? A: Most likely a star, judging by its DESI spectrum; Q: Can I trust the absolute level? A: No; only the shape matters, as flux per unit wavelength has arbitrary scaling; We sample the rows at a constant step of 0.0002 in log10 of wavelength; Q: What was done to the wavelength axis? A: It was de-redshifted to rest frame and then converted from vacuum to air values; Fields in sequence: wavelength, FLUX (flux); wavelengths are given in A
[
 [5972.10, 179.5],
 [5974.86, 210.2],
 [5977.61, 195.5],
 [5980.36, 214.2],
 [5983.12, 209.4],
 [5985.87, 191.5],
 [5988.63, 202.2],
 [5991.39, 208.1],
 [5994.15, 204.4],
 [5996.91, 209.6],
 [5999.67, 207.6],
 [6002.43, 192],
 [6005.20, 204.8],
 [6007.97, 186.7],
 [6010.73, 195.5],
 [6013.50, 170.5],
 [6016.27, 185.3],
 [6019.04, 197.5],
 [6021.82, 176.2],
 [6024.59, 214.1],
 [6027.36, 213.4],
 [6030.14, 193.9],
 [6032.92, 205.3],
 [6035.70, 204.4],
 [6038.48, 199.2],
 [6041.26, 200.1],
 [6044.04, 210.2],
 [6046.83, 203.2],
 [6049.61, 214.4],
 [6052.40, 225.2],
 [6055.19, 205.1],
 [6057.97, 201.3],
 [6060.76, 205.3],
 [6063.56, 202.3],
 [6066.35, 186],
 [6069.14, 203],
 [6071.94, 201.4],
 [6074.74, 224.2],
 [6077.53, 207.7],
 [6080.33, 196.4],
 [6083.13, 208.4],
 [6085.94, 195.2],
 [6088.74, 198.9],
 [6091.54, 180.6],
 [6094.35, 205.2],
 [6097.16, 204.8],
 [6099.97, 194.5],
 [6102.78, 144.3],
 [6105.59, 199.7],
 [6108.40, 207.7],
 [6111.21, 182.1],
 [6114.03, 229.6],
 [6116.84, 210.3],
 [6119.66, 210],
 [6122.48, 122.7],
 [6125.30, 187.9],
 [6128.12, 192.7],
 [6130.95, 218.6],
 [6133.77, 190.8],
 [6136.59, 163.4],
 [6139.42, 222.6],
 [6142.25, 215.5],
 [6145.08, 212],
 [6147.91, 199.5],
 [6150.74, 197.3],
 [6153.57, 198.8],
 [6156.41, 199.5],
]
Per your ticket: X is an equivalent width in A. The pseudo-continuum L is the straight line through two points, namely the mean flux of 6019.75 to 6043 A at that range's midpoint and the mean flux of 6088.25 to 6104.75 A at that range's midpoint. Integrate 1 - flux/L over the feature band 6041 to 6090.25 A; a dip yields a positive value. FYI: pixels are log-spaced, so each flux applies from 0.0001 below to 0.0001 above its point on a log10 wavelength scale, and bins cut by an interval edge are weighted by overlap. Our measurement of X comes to -2.78 A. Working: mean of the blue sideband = 201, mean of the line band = 205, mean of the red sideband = 188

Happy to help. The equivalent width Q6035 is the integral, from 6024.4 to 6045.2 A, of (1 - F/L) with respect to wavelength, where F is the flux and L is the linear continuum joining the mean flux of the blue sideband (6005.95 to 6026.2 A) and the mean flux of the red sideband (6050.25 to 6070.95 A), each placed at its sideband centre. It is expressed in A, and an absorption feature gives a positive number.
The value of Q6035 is -0.9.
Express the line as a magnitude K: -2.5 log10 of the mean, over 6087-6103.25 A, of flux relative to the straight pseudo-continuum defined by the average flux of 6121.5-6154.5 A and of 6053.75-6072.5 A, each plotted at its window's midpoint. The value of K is 0.041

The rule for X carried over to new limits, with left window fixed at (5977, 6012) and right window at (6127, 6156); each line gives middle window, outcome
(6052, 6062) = -0.31 A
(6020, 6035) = 0.07 A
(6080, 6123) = 1.45 A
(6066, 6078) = -0.26 A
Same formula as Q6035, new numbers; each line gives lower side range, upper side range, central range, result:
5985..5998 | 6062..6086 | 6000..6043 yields 1.47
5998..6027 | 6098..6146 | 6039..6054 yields -1.22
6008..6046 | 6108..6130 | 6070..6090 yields -1.03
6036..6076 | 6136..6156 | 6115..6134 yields 1.13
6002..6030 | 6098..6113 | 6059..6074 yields -0.83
